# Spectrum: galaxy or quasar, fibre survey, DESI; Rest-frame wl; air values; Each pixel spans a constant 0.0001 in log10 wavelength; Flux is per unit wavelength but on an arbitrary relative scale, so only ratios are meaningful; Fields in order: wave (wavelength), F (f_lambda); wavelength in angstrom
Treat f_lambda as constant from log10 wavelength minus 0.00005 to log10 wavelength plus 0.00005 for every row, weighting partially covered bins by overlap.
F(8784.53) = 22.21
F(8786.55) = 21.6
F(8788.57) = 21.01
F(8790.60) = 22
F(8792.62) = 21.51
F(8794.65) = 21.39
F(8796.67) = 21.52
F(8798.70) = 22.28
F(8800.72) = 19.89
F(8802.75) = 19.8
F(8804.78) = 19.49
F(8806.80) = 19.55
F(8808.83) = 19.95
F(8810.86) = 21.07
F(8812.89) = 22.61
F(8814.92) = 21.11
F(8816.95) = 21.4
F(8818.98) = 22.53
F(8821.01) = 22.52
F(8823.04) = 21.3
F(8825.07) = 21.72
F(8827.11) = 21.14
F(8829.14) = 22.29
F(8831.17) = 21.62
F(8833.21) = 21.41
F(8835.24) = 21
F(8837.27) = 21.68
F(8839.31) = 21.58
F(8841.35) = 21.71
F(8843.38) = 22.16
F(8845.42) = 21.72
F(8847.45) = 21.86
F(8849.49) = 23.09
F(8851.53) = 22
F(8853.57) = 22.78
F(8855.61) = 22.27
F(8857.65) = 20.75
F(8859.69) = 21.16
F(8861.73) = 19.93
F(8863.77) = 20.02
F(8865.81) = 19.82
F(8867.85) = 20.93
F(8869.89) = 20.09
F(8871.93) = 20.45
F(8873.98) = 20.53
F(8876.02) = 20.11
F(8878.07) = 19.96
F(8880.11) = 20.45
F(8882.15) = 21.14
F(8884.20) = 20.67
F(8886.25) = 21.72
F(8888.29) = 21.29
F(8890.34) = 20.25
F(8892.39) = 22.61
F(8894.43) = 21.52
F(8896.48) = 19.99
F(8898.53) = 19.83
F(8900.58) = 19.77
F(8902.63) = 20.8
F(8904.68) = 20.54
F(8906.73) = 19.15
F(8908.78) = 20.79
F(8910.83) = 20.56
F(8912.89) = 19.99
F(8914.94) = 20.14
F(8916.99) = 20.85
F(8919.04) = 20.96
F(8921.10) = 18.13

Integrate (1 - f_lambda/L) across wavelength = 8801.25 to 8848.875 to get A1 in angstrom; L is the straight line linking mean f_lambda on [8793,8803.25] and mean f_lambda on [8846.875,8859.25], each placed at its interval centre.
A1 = 0.5 angstrom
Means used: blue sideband 21.1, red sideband 22.1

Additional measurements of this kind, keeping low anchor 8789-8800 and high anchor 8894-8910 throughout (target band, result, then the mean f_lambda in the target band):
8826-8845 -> -0.5 angstrom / 21.6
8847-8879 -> -0.3 angstrom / 21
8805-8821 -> 0.2 angstrom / 21.2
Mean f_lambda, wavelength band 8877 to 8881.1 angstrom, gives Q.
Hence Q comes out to 20.2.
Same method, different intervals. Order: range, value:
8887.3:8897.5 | 21.1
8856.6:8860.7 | 21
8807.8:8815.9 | 21.2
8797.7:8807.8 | 20.2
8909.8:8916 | 20.2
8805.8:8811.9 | 20.2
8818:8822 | 22.5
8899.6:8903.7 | 20.3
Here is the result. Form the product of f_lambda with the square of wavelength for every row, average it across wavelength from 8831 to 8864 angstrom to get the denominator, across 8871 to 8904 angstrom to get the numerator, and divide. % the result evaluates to 0.97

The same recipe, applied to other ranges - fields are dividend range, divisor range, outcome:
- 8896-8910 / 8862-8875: 1.00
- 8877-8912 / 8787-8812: 1.01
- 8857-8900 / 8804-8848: 0.97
